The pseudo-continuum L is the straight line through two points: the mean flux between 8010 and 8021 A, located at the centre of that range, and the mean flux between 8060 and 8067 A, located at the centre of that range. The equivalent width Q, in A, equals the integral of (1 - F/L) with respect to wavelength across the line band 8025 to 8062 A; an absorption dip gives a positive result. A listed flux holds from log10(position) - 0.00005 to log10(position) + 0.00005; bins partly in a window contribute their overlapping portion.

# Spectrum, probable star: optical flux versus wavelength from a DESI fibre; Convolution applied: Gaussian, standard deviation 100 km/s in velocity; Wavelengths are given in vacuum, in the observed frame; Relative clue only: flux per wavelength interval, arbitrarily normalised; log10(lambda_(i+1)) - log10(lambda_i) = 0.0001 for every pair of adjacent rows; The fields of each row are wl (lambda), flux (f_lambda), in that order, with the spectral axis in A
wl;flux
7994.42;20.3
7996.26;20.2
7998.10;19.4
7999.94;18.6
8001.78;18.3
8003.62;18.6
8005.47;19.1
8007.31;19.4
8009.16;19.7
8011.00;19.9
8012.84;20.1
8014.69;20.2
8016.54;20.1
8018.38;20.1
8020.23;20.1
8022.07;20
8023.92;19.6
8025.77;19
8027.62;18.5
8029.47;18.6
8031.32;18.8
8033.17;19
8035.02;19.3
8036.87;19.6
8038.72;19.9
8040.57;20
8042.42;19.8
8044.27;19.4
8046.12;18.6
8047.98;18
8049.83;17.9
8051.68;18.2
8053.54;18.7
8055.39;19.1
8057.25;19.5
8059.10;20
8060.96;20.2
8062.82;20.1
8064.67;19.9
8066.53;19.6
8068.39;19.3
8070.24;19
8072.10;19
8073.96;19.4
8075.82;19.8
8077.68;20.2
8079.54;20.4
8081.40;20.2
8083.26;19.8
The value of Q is 1.7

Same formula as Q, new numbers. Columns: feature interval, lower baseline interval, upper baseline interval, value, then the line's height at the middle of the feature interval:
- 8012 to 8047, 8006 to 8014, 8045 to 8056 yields -0.7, 19.1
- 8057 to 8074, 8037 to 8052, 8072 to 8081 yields 0.0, 19.6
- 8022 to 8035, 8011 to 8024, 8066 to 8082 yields 0.6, 20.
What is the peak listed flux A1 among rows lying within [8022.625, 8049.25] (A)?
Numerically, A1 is 20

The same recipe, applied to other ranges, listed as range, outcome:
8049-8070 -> 20.2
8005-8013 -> 20.1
